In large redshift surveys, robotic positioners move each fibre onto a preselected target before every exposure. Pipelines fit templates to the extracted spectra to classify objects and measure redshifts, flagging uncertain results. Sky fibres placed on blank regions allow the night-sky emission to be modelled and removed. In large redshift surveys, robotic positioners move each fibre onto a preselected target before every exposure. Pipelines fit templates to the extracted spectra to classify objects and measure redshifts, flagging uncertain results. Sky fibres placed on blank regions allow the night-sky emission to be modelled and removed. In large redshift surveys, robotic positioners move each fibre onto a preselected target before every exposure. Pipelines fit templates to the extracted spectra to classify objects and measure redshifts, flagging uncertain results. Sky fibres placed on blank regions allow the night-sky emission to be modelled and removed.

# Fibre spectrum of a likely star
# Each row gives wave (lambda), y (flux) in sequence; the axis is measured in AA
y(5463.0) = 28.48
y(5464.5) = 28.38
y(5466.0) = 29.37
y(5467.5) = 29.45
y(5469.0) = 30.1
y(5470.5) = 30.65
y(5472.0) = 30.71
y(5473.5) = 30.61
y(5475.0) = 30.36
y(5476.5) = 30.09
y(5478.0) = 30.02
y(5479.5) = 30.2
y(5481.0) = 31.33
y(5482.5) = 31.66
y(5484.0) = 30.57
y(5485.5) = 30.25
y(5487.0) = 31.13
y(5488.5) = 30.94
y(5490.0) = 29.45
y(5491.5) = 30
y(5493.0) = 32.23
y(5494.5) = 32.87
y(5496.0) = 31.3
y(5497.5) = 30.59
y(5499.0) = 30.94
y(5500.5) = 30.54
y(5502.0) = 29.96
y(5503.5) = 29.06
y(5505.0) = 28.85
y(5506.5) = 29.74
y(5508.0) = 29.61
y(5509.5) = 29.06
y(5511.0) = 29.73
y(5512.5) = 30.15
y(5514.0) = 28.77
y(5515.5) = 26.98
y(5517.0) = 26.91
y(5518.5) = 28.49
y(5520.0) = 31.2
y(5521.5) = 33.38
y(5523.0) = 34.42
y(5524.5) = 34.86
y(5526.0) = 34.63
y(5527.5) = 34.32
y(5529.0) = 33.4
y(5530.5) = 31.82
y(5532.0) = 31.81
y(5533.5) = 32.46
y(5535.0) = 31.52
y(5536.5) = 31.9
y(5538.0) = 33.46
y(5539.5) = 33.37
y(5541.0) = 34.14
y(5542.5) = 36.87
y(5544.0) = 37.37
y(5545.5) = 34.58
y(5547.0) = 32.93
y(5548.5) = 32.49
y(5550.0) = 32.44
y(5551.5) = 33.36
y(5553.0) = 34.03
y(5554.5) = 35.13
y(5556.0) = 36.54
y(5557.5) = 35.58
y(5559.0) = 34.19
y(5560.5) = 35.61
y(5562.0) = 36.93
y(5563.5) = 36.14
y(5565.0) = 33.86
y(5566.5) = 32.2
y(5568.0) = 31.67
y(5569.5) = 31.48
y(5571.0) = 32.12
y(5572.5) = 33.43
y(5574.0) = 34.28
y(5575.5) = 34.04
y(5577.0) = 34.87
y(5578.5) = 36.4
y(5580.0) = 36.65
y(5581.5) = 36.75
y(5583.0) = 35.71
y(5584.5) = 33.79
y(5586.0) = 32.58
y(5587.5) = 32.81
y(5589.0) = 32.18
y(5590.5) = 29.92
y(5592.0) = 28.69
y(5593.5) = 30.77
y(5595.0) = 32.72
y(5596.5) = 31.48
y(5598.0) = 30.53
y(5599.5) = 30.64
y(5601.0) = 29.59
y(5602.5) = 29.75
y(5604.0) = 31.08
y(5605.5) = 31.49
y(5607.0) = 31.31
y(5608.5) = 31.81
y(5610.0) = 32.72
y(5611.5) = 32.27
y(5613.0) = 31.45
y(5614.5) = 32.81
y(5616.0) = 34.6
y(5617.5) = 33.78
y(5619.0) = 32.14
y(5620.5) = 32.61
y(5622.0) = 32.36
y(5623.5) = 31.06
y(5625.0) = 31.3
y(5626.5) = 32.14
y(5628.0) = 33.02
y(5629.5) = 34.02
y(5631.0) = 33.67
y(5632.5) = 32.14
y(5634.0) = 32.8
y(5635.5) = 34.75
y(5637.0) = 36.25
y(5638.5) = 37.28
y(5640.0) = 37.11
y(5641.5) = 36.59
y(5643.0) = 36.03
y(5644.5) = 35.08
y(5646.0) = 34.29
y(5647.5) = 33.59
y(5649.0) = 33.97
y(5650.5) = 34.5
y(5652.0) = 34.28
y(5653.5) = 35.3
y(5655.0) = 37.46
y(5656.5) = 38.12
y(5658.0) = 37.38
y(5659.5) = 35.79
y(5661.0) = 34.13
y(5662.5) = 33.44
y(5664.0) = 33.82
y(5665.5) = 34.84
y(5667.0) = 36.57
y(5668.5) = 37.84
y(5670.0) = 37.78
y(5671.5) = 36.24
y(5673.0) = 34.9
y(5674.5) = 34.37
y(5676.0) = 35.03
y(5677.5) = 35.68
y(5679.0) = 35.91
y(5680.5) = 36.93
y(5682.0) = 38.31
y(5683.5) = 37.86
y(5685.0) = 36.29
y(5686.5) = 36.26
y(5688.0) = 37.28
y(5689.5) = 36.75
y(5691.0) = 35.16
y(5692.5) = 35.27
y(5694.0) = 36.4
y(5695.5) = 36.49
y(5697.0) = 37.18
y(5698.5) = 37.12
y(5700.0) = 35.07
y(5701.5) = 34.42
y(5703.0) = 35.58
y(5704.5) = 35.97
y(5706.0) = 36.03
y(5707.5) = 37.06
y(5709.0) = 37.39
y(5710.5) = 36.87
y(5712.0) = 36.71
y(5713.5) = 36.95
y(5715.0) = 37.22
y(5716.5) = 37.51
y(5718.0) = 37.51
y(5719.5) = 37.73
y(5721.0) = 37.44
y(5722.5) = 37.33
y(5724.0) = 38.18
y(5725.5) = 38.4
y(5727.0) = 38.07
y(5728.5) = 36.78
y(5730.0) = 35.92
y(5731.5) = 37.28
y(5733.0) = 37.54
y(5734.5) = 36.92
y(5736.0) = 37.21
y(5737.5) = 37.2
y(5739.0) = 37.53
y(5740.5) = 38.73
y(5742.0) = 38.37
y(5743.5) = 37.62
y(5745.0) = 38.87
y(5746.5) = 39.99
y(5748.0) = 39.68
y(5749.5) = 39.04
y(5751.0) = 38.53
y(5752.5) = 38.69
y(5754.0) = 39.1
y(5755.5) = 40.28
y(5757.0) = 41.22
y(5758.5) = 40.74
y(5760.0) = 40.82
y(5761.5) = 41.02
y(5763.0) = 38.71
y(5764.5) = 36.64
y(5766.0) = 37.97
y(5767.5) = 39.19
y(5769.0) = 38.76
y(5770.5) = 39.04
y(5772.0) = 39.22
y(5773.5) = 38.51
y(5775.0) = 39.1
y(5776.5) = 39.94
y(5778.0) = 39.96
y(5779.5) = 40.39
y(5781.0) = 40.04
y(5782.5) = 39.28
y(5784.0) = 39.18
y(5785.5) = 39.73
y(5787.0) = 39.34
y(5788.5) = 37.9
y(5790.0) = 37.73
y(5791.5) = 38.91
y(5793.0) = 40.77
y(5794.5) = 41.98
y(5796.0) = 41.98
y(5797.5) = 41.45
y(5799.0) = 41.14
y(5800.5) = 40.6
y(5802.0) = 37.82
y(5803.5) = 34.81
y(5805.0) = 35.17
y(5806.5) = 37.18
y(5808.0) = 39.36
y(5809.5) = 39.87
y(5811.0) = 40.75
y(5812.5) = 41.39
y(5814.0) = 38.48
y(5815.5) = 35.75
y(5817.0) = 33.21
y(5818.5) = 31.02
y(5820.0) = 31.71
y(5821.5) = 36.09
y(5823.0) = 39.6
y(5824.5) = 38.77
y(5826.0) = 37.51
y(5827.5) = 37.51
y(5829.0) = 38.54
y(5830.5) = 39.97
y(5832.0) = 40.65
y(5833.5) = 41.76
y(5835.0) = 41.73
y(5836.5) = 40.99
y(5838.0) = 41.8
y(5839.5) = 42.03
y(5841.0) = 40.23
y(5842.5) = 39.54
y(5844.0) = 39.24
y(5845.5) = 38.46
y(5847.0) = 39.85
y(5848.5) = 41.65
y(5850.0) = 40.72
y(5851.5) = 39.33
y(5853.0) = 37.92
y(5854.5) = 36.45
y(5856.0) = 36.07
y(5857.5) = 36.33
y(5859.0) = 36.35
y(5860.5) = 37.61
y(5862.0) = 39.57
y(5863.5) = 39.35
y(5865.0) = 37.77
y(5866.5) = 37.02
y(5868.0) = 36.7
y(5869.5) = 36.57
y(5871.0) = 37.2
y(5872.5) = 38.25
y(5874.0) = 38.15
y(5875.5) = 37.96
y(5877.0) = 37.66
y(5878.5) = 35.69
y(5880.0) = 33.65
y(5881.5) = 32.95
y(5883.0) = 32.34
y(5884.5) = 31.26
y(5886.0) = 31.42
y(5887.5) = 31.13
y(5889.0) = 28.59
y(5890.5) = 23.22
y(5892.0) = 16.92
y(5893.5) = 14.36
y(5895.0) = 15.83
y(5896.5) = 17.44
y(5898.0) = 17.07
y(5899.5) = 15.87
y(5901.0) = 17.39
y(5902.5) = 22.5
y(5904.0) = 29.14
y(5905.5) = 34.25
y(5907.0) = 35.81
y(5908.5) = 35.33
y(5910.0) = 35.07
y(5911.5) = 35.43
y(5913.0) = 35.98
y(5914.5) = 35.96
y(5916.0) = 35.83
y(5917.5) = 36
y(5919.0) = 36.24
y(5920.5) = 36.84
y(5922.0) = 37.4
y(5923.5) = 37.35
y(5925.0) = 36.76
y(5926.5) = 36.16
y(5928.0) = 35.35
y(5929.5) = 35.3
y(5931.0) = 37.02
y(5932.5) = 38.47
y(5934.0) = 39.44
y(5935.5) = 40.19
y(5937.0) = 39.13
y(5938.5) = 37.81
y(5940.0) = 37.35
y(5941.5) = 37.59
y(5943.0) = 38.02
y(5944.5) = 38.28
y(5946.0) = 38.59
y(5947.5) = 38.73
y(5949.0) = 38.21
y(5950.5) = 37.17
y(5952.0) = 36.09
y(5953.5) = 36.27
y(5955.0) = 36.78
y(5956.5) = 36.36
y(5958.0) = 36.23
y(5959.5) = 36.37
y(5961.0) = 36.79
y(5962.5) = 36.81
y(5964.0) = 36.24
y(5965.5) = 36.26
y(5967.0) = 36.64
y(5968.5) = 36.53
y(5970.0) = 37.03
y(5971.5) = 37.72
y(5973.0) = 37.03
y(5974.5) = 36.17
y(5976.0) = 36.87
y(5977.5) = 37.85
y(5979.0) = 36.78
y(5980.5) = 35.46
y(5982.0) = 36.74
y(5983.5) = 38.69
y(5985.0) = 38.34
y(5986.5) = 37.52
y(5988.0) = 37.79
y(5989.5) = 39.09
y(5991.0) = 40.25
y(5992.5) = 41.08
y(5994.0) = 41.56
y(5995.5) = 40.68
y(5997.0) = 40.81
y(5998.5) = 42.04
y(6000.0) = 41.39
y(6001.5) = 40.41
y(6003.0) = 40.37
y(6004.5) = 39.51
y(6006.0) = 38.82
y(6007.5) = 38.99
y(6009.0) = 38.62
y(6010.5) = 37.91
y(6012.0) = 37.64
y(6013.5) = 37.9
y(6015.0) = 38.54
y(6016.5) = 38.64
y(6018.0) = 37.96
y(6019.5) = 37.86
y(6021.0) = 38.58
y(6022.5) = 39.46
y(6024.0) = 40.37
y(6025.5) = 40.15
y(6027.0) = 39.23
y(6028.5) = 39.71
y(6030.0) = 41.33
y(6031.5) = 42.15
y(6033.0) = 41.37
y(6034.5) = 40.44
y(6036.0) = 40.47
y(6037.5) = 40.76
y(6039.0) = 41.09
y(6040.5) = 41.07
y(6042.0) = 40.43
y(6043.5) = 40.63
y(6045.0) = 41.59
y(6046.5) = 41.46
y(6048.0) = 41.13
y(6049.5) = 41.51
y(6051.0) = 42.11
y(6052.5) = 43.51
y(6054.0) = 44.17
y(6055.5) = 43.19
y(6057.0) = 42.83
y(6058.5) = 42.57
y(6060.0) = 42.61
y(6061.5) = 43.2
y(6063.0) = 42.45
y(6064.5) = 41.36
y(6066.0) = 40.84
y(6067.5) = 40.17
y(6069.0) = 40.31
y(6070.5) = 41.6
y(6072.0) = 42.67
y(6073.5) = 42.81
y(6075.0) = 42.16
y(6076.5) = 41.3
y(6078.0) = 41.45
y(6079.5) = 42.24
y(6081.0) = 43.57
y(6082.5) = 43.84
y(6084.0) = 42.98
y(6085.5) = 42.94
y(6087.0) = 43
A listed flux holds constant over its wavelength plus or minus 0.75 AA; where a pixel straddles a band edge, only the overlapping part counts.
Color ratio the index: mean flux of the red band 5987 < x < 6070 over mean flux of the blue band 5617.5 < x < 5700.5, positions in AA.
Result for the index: 1.15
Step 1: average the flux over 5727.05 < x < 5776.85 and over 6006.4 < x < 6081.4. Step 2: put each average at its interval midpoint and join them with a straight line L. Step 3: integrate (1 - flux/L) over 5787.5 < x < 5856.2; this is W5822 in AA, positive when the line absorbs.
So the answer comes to 0.6 AA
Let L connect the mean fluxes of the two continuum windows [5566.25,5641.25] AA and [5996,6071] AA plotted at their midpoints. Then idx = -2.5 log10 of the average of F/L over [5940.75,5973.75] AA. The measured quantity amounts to 0.062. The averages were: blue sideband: 32.8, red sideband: 40.6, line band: 37.1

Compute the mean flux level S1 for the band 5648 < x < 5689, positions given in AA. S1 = 35.9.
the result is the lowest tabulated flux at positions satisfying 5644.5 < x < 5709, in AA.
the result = 33.44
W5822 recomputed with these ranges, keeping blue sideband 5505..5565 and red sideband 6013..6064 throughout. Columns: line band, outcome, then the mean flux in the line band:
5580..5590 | -0.1 AA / 34.1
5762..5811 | -3.1 AA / 39.1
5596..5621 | 1.6 AA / 31.8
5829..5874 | -1.3 AA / 39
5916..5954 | 1.8 AA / 37.4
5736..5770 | -2.5 AA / 39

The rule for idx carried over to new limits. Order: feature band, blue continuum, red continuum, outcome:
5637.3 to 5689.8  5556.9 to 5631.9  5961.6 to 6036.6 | -0.06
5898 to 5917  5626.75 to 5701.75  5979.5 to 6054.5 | 0.26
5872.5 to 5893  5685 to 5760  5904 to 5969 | 0.17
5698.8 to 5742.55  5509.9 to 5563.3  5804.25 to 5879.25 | -0.03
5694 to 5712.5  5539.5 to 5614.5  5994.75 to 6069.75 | -0.03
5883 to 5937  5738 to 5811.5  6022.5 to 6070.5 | 0.29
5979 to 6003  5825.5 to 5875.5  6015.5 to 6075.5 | 0.03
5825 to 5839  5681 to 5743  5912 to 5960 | -0.08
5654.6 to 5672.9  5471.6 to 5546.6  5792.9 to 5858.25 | -0.03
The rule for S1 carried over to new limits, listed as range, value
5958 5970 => 36.5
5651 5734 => 36.5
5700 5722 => 36.7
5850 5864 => 37.8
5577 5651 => 33.1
